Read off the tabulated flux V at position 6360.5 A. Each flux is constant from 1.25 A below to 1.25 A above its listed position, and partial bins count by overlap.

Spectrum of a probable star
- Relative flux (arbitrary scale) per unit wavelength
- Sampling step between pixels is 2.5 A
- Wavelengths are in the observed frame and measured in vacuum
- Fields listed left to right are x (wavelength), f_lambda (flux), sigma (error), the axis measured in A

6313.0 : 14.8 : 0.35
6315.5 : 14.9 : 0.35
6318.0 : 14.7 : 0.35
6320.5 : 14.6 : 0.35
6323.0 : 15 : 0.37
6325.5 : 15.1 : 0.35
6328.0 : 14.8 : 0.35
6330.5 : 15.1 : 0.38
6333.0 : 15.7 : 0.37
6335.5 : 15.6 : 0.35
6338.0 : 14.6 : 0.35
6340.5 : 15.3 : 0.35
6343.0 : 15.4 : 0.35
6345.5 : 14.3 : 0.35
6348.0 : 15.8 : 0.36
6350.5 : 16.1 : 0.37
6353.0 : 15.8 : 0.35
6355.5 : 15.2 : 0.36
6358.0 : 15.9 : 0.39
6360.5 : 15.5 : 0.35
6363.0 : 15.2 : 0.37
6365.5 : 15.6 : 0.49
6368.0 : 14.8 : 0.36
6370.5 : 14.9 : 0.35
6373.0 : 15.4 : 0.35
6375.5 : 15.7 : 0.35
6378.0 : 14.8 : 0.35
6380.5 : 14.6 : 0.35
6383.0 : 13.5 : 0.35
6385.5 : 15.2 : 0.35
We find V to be 15.5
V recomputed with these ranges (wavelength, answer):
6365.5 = 15.6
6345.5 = 14.3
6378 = 14.8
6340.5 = 15.3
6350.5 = 16.1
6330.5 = 15.1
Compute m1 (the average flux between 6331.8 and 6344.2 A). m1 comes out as 15.3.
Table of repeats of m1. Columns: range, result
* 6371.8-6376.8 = 15.5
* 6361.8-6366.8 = 15.4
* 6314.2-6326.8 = 14.9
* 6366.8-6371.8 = 14.9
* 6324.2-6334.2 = 15.2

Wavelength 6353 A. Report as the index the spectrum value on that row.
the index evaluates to 15.8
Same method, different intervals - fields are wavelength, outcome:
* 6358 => 15.9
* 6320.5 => 14.6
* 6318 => 14.7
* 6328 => 14.8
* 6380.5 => 14.6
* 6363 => 15.2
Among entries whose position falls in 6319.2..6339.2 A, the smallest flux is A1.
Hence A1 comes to 14.6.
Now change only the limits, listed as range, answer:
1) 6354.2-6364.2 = 15.2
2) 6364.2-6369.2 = 14.8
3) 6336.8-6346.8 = 14.3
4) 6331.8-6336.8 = 15.6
